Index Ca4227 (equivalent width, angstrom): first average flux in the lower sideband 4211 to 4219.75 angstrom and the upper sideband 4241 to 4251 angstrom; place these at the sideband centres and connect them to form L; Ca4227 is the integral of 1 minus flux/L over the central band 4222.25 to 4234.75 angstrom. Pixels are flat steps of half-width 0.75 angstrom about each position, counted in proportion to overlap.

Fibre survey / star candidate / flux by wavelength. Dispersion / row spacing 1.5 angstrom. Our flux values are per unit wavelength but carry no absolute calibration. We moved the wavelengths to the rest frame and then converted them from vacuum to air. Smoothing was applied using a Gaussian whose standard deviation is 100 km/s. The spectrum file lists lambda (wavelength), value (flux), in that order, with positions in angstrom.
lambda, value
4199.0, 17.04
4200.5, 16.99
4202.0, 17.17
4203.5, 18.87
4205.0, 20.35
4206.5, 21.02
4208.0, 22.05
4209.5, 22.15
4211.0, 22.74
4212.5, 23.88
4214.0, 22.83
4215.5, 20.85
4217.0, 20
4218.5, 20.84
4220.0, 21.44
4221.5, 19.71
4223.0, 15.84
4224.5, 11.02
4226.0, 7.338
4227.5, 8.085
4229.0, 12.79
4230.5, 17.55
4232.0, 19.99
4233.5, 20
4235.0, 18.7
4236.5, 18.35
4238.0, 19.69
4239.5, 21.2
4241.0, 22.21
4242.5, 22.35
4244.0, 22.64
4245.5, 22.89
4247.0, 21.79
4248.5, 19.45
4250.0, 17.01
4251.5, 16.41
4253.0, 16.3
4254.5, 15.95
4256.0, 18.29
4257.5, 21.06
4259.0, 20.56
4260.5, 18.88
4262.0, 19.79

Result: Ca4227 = 4.2 angstrom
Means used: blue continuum 21.8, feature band 14.3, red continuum 21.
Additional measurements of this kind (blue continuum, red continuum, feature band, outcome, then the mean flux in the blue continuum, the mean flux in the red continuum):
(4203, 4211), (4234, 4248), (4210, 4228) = 2.6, 21.1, 21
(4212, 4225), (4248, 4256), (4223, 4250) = 0.3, 19.7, 17.1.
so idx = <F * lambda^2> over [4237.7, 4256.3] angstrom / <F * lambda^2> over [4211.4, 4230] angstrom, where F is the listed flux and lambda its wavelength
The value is 1.2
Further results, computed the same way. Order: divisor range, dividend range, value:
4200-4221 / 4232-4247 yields 1.02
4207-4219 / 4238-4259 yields 0.92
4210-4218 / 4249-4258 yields 0.81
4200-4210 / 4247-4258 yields 0.93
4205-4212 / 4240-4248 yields 1.03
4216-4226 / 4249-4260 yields 1.05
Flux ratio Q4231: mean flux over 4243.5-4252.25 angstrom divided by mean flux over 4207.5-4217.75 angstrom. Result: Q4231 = 0.90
